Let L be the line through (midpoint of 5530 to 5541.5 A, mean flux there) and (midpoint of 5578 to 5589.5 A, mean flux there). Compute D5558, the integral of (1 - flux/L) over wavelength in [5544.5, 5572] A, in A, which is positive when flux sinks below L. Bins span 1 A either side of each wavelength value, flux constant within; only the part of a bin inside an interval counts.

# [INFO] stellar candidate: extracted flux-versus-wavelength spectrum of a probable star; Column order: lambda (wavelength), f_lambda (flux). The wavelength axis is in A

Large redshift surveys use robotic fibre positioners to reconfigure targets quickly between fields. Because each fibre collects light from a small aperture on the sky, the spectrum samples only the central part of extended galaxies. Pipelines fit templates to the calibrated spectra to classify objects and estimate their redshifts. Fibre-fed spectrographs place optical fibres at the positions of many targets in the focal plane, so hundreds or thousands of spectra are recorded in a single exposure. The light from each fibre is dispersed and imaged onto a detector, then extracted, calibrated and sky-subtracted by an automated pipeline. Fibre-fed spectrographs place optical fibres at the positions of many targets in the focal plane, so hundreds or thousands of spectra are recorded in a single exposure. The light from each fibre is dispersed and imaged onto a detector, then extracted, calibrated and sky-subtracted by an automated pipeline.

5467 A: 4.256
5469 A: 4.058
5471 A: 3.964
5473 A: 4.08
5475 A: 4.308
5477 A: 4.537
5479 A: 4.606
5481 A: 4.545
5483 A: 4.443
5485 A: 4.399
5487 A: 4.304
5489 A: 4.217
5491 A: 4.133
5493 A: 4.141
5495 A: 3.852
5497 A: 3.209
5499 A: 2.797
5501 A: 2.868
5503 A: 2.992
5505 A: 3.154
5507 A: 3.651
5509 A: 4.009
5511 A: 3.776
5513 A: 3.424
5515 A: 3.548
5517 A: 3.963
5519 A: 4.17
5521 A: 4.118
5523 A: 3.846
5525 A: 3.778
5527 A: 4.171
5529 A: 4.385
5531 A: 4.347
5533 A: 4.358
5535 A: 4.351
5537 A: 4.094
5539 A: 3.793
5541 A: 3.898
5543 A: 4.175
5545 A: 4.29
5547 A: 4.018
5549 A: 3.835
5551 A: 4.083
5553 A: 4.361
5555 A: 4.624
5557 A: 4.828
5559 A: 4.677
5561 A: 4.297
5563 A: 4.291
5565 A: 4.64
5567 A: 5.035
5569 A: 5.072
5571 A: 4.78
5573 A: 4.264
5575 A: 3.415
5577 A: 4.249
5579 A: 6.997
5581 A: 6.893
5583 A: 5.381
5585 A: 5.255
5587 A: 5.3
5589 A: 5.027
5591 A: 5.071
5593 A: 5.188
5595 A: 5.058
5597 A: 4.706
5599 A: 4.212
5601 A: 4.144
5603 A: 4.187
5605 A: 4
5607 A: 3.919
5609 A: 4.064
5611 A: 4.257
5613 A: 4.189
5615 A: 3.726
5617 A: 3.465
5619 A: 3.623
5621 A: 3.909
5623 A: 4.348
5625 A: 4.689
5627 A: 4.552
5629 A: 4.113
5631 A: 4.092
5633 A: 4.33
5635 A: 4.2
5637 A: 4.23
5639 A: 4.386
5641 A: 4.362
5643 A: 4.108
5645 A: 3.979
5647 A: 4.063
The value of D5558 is 2.5 A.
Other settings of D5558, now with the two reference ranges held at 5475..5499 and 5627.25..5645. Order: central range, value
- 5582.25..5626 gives -2.3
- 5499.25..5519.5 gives 3.2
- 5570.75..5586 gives -3.5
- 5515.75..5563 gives -0.1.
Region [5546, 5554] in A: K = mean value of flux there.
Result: 4.07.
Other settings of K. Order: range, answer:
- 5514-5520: 3.89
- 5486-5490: 4.26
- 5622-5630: 4.43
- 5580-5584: 6.14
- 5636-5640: 4.31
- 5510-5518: 3.68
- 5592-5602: 4.66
